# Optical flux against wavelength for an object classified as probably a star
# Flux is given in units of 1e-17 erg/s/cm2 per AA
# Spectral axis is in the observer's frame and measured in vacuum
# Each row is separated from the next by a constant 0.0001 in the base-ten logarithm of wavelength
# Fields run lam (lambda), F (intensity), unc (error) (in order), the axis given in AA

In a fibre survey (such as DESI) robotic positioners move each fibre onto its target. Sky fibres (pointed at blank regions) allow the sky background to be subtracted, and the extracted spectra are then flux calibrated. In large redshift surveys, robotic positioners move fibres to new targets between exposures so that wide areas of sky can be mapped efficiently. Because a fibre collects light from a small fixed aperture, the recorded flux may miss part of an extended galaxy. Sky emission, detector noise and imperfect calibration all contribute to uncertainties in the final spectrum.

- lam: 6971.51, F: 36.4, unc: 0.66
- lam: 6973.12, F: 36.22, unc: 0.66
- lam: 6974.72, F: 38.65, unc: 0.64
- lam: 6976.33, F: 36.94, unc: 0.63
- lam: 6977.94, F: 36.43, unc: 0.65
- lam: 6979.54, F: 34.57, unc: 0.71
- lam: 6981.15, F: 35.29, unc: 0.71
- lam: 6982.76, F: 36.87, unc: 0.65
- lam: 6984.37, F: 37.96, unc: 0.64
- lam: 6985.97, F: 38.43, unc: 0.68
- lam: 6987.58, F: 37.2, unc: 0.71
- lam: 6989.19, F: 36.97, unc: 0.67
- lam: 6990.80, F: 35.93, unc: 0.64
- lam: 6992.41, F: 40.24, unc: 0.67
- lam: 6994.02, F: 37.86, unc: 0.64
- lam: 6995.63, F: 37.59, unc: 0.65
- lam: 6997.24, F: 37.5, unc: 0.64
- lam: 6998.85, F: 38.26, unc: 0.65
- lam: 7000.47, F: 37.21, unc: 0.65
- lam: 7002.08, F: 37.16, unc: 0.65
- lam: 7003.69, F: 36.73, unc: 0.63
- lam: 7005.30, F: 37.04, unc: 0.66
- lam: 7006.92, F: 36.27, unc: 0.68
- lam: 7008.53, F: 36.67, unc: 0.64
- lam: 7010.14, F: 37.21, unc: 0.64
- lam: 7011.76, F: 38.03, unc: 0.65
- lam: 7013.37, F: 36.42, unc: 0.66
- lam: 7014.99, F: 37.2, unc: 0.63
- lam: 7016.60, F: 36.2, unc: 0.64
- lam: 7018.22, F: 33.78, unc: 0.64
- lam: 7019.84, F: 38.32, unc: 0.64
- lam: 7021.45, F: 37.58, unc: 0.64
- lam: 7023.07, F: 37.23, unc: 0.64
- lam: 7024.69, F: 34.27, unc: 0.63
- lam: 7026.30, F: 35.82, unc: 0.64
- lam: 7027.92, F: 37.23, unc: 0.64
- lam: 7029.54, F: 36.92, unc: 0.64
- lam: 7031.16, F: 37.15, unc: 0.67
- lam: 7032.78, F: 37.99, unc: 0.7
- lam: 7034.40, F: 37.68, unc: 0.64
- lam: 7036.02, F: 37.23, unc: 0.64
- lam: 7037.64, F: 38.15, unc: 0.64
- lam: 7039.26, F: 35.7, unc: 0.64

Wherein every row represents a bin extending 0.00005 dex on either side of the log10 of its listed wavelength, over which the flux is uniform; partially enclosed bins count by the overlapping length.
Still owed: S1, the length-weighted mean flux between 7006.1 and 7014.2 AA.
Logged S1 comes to 36.9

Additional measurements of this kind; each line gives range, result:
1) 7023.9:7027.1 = 35.1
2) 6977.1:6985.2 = 36.3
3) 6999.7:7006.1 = 37.1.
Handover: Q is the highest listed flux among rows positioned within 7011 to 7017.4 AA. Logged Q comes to 38.03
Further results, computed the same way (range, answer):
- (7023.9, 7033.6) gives 37.99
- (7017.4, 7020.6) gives 38.32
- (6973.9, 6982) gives 38.65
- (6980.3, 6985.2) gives 37.96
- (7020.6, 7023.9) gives 37.58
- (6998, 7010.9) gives 38.26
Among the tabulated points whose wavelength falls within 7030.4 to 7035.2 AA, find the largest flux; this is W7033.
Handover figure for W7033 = 37.99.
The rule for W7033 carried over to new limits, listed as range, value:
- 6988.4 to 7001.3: 40.24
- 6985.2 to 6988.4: 38.43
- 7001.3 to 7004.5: 37.16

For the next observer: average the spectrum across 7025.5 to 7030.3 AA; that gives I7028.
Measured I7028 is 36.6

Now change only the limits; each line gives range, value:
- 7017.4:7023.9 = 36.7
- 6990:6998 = 37.8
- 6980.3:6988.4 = 37.1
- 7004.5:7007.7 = 36.6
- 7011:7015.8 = 37.2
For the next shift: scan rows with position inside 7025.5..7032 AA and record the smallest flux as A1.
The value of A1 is 35.82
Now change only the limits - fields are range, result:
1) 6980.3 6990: 35.29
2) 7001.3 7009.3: 36.27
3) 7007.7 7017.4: 36.2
